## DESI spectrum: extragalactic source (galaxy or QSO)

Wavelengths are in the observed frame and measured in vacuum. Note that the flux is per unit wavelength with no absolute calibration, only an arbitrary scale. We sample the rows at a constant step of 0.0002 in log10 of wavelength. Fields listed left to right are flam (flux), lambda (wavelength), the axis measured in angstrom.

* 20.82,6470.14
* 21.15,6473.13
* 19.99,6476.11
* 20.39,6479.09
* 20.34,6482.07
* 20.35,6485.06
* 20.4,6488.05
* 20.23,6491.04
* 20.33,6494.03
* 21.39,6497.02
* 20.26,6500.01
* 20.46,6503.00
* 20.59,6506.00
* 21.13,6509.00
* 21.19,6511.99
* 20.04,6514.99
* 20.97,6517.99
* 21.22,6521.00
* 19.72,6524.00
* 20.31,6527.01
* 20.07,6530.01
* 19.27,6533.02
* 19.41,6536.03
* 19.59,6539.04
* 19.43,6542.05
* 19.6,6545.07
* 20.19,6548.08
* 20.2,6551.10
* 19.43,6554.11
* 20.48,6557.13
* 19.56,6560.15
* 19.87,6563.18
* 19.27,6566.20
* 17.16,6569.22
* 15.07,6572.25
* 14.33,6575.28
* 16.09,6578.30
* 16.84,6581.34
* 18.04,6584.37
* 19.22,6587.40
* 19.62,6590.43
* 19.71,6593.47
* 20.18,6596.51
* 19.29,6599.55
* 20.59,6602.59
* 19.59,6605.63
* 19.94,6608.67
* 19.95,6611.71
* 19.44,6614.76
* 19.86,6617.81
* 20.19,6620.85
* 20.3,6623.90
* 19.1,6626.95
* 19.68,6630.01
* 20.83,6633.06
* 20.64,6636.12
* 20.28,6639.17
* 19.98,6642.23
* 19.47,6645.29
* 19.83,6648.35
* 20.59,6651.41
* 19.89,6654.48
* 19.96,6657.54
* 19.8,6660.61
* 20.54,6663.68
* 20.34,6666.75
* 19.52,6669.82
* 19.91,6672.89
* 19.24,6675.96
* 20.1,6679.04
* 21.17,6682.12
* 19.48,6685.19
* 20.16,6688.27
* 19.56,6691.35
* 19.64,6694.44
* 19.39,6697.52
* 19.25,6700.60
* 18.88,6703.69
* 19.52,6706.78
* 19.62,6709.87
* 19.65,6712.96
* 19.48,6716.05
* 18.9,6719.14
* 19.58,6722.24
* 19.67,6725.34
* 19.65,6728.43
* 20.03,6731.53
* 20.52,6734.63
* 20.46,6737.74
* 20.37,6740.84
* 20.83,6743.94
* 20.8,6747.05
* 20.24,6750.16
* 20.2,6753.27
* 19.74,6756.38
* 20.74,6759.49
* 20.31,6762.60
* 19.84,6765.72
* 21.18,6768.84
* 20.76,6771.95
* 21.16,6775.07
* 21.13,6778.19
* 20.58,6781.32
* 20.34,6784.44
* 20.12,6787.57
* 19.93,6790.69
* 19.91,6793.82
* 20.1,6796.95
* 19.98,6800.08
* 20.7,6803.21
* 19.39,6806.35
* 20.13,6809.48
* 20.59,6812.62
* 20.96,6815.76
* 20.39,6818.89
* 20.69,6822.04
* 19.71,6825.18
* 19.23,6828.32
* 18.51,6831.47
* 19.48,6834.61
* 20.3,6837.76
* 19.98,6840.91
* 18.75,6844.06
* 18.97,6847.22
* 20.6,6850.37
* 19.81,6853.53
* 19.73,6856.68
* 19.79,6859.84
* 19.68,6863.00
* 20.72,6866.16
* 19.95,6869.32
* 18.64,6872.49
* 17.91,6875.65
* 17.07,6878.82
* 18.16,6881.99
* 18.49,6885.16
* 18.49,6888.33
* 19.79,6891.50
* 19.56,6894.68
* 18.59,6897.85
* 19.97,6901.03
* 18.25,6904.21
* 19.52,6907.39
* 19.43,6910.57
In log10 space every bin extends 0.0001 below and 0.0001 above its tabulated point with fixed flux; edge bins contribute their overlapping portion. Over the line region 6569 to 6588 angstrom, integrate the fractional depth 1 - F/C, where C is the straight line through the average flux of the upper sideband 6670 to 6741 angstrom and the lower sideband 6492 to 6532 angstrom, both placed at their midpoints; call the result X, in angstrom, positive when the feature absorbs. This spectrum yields 3.5 angstrom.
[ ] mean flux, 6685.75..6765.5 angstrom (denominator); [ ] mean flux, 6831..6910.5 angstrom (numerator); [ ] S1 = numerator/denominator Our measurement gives 0.97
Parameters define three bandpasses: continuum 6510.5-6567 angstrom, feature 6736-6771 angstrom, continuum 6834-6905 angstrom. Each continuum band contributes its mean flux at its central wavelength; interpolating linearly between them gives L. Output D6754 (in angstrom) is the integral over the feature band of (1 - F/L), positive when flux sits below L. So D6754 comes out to -1.7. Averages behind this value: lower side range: 20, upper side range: 19.3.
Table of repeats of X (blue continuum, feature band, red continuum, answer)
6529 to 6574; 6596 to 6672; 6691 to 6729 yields -2.61 angstrom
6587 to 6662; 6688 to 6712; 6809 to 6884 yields 0.40 angstrom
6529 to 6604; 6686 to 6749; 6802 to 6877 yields -1.36 angstrom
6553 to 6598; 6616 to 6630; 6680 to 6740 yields -0.76 angstrom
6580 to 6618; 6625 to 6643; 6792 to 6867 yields -0.57 angstrom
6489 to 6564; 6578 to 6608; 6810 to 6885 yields 1.49 angstrom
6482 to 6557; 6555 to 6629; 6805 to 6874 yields 4.53 angstrom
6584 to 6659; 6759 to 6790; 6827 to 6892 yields -1.80 angstrom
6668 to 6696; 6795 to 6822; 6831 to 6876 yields -0.87 angstrom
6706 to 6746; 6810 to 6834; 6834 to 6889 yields -0.68 angstrom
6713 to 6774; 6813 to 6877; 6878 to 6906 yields -1.69 angstrom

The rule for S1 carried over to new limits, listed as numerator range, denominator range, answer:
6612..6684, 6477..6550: 0.99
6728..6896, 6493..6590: 1.03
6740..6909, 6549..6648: 1.03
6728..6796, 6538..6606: 1.08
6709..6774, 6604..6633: 1.01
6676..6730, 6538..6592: 1.06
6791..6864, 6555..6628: 1.05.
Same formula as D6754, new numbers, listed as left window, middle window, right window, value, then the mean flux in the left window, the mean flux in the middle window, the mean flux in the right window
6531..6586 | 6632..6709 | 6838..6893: -4.5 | 18.6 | 19.9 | 19.2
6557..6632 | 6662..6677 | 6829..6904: -0.7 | 18.9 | 19.9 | 19.2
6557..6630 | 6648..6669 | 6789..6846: -1.0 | 18.9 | 20.1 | 19.9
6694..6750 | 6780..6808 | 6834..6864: -0.5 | 19.8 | 20.1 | 19.7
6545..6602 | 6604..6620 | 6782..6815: -0.7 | 18.6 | 19.8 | 20.2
